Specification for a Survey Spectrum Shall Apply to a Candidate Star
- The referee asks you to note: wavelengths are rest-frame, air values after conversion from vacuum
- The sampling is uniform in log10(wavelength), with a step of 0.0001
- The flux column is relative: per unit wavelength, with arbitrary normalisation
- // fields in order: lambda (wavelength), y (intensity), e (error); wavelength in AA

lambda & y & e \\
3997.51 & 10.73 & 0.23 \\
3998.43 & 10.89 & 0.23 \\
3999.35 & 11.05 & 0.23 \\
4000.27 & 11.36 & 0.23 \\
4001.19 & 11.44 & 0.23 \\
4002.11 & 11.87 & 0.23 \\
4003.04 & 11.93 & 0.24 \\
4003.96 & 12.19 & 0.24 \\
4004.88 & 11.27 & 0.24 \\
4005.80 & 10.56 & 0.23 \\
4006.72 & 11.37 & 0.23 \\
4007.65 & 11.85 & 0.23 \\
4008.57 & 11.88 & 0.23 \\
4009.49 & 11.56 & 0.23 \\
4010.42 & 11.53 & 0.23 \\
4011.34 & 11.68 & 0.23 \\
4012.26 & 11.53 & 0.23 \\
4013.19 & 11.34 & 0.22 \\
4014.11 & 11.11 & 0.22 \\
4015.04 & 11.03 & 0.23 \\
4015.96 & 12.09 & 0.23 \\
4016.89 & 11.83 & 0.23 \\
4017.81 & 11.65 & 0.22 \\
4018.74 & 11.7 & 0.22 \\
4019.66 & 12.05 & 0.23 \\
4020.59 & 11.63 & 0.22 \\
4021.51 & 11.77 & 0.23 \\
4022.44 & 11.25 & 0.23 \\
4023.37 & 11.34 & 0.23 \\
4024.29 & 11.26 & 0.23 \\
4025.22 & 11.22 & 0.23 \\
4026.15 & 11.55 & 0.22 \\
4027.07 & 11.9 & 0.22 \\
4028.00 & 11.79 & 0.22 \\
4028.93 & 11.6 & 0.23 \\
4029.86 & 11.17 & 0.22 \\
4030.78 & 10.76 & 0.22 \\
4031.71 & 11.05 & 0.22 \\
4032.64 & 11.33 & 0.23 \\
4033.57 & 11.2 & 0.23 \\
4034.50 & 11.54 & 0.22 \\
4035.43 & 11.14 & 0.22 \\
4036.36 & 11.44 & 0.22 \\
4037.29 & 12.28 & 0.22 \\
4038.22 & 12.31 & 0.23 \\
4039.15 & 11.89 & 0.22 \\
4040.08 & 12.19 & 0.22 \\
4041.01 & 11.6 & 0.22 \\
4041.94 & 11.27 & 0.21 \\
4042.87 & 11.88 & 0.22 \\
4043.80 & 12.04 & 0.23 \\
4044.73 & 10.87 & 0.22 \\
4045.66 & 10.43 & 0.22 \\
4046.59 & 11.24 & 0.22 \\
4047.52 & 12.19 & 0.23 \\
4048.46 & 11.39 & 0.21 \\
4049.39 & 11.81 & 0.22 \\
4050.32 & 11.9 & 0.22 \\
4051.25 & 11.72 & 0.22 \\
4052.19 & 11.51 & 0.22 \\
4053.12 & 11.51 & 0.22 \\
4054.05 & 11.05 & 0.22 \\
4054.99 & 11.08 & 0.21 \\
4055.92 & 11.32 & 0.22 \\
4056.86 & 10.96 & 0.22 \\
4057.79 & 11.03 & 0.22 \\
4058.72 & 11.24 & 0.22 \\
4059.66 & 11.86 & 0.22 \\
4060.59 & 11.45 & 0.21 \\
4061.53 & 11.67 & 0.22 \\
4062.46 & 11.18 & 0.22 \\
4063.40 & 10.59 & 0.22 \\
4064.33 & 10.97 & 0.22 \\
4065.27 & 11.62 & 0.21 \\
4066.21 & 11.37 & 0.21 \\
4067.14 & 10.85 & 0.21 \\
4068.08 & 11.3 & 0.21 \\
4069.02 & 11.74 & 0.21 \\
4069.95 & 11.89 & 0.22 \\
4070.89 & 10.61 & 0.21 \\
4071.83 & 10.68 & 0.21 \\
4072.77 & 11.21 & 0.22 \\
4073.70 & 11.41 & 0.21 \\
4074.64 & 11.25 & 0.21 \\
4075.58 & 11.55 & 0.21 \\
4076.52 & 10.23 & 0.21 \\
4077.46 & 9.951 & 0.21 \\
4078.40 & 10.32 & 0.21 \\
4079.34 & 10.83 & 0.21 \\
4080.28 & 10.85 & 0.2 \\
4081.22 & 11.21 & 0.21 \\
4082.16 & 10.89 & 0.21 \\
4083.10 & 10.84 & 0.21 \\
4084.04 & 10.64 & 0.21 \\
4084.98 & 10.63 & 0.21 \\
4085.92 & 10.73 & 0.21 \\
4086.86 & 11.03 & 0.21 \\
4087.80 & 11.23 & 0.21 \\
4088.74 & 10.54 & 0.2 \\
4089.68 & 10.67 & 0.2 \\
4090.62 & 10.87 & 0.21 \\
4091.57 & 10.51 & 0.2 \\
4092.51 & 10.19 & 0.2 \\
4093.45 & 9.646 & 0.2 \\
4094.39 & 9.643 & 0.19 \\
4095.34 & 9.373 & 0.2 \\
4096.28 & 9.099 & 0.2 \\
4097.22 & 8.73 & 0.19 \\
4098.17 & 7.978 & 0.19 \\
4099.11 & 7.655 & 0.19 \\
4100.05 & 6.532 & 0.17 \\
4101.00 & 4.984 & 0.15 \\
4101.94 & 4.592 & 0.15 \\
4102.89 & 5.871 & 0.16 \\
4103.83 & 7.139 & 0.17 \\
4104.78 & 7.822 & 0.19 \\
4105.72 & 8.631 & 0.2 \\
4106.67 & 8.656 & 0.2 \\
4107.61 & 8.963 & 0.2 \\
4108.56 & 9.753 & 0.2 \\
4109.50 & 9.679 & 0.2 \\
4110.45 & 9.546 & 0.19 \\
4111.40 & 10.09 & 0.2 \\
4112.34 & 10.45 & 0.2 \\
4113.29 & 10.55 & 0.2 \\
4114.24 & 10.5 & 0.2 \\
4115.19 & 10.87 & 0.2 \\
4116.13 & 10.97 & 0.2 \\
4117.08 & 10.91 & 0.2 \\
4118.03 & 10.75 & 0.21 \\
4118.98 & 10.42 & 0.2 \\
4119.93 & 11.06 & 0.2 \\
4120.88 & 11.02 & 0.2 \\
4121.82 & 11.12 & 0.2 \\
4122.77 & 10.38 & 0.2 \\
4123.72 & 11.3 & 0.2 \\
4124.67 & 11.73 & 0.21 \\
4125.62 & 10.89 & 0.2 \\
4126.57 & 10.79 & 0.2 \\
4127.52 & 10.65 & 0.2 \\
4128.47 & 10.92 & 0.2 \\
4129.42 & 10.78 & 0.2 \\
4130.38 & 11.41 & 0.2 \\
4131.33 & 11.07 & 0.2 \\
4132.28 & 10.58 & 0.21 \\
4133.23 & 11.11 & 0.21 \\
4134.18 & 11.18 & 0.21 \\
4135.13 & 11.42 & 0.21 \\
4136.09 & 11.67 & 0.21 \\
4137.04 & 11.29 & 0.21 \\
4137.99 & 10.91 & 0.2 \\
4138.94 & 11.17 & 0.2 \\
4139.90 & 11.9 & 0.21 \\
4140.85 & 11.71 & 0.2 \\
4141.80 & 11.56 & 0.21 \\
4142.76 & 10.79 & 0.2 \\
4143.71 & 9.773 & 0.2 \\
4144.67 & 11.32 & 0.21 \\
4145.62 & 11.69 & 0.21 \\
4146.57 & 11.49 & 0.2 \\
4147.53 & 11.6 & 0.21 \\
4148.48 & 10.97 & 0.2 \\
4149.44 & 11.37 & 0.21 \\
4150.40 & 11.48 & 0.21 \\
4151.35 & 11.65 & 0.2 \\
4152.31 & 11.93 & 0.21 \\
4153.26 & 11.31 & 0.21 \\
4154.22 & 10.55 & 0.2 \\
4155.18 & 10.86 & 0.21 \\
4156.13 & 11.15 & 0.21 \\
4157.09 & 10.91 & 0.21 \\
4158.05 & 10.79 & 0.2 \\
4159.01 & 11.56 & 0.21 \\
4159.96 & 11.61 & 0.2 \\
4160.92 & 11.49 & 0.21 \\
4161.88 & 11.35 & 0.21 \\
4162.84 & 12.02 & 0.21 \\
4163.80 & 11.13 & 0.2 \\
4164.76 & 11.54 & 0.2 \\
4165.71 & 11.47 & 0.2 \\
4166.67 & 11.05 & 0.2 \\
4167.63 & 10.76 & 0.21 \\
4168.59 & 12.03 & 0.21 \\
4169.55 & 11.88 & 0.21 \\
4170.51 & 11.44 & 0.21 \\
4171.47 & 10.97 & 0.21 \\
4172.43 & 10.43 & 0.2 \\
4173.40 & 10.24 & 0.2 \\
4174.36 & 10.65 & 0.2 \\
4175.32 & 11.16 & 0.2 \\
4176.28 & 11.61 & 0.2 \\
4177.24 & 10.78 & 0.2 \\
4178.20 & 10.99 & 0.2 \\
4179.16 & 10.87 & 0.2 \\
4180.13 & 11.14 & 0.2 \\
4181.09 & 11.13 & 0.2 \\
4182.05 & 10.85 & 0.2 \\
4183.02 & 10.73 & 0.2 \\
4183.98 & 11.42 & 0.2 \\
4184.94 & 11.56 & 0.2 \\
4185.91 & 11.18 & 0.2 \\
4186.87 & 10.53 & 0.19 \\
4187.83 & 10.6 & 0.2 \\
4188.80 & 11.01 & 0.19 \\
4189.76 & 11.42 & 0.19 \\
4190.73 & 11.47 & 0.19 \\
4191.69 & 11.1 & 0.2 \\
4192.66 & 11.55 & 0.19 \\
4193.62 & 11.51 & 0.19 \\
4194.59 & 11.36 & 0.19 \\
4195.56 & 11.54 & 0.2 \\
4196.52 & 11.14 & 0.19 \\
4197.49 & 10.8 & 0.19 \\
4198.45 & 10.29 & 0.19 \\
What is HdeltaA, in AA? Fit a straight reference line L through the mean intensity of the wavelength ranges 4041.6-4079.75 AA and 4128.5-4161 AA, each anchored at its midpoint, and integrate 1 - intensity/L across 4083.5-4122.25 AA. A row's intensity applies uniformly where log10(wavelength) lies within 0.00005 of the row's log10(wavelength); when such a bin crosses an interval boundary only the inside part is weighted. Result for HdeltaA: 5.9 AA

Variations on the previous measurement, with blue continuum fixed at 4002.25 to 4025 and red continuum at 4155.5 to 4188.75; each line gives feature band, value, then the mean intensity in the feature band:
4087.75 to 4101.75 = 2.87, 9.02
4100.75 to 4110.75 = 3.09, 7.82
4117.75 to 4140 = 0.40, 11.1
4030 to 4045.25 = -0.06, 11.5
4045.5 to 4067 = 0.17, 11.4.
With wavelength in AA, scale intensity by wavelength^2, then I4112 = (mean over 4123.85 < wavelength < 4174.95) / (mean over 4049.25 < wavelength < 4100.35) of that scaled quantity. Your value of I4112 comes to 1.08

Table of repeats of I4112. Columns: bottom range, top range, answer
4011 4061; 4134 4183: 1.04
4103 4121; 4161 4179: 1.18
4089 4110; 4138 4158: 1.35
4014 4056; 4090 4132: 0.87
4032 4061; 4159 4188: 1.03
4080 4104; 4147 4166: 1.26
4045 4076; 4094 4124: 0.83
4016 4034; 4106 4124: 0.94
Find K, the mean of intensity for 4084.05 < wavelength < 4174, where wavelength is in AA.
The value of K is 10.5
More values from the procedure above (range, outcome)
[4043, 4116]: 10.3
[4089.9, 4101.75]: 8.71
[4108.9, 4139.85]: 10.9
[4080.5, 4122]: 9.61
